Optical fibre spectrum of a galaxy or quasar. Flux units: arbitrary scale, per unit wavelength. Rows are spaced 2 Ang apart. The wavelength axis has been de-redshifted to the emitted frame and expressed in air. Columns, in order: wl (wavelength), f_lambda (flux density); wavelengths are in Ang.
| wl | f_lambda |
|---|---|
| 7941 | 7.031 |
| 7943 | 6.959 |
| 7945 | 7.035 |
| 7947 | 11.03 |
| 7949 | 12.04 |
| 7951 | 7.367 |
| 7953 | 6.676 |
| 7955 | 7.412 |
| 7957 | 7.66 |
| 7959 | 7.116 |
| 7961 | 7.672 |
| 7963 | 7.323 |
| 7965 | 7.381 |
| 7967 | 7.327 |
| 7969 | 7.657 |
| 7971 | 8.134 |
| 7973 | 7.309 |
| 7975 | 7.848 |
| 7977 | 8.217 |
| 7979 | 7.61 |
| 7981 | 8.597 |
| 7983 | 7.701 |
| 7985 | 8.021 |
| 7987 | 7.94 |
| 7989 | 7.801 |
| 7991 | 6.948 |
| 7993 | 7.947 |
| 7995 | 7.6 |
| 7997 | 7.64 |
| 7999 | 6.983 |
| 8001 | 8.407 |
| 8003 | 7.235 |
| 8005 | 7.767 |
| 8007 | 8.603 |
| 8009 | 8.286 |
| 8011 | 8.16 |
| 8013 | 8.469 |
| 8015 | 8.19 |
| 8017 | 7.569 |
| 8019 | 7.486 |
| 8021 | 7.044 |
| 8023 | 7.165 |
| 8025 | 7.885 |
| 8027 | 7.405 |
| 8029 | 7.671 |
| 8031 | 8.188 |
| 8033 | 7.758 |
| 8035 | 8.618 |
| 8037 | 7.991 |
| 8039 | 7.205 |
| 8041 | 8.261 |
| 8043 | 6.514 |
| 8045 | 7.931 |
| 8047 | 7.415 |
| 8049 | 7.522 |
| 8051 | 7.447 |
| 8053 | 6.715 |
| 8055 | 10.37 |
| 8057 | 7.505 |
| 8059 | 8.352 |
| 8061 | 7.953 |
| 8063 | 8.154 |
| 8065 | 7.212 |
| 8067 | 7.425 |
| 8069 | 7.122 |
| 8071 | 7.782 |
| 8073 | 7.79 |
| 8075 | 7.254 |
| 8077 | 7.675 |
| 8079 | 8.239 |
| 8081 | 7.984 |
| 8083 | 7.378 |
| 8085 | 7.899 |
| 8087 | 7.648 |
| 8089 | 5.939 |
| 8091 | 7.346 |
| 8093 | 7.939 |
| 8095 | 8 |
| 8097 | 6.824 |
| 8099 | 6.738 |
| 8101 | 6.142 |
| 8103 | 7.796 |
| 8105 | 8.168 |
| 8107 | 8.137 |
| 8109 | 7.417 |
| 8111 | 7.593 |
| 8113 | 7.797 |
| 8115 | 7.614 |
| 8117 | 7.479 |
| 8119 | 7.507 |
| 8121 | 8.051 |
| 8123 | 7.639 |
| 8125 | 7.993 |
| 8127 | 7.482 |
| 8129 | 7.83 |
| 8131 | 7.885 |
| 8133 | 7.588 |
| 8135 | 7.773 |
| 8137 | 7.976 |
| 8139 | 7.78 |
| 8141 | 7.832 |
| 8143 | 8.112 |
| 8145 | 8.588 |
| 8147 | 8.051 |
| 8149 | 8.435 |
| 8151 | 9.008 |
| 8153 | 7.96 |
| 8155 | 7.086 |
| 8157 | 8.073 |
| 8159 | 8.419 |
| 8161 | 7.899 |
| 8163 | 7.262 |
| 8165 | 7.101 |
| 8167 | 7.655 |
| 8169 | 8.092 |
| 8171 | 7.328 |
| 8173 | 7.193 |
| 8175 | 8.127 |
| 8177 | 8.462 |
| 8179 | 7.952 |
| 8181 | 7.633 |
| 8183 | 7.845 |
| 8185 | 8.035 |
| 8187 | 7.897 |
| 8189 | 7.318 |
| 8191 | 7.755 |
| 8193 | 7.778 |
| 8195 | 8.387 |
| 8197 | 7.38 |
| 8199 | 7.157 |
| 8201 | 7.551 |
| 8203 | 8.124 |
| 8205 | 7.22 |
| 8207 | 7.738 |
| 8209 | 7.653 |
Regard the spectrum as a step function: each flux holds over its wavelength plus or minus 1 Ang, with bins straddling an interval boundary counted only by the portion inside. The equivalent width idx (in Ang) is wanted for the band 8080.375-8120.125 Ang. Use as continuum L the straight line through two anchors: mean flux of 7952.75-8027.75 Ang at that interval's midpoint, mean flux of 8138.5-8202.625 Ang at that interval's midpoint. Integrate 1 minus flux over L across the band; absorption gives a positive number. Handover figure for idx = 1.7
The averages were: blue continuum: 7.7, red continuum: 7.85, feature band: 7.46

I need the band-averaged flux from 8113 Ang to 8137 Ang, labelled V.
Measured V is 7.73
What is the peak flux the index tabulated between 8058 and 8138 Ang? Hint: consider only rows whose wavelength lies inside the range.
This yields 8.352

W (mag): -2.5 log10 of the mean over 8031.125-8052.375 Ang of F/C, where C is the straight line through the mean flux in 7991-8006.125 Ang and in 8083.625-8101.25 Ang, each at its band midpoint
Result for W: -0.03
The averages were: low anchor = 7.62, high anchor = 7.21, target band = 7.67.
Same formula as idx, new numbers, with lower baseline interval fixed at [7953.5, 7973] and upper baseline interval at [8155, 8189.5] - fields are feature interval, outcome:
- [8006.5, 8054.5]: -1.1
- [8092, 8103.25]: 0.7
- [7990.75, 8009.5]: -0.6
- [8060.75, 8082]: -0.1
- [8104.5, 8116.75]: -0.1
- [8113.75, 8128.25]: 0.0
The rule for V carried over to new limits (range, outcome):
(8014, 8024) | 7.49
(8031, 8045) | 7.77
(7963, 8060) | 7.78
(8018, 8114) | 7.62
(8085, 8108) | 7.36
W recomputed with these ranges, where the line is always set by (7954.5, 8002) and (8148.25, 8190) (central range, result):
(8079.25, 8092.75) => 0.05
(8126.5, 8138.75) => 0.01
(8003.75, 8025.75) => -0.02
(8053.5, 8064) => -0.09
